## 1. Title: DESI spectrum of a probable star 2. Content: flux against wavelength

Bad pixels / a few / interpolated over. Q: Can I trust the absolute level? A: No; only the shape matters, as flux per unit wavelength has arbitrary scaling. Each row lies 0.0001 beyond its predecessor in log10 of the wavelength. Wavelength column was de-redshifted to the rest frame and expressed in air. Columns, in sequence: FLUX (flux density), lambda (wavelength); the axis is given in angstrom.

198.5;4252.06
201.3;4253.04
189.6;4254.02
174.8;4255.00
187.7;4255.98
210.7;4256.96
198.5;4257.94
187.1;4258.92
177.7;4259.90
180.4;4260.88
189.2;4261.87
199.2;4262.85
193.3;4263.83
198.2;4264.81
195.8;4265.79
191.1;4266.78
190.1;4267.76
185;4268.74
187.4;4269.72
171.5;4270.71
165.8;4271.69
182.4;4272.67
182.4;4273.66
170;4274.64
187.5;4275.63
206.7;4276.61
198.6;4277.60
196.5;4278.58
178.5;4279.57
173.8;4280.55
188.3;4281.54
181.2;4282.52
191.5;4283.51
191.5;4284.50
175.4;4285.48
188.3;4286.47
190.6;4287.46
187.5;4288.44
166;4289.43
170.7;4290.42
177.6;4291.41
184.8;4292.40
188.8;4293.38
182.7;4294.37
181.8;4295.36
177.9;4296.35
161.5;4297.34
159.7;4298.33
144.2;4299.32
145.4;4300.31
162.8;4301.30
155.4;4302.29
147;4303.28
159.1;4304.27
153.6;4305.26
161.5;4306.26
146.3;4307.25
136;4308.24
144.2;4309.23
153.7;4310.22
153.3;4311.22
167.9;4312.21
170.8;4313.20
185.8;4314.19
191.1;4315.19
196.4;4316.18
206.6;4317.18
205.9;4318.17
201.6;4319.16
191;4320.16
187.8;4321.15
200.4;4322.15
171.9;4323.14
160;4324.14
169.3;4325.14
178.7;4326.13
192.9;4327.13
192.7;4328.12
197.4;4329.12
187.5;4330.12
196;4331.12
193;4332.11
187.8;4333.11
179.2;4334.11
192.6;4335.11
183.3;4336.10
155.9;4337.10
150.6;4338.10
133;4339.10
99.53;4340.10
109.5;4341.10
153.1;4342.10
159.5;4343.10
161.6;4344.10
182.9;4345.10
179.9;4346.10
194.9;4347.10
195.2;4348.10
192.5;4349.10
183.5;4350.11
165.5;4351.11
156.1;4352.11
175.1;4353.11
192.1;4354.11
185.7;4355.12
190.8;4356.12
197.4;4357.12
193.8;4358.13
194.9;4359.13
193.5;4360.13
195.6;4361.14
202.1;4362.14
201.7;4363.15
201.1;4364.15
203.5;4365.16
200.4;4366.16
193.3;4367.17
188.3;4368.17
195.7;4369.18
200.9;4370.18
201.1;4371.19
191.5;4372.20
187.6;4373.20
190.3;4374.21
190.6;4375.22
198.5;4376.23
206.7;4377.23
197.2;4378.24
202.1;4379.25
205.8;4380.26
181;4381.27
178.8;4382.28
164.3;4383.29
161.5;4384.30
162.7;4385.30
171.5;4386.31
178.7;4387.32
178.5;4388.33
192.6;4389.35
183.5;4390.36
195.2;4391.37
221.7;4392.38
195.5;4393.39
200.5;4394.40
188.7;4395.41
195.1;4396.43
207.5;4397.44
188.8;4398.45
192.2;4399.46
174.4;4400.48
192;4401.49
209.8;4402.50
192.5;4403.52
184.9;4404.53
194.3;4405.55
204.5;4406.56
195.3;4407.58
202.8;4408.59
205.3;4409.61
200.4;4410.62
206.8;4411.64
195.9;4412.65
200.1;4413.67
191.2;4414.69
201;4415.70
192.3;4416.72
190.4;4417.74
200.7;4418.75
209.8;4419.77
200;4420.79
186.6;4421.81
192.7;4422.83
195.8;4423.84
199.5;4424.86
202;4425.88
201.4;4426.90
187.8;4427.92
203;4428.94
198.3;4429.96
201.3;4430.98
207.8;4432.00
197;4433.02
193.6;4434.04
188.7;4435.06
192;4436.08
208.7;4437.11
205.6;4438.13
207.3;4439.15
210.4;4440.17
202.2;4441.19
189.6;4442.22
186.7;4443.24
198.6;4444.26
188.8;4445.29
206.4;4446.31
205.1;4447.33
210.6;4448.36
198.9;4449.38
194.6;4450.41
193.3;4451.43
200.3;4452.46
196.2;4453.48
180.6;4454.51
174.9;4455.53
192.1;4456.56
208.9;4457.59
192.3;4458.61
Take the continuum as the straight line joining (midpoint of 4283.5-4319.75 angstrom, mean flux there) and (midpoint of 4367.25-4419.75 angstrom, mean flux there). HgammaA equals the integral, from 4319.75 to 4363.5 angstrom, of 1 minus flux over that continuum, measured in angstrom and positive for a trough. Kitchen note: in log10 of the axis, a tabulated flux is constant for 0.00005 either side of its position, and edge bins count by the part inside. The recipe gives 0.61 angstrom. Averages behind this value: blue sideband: 172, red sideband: 193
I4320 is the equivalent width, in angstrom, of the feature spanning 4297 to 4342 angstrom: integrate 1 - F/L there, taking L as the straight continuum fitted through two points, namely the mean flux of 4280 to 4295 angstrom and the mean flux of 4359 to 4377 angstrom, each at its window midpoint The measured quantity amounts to 4.5 angstrom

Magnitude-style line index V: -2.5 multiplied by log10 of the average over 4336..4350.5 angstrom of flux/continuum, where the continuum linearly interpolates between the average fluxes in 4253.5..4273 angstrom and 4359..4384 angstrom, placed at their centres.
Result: 0.19 mag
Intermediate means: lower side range 188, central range 162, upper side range 194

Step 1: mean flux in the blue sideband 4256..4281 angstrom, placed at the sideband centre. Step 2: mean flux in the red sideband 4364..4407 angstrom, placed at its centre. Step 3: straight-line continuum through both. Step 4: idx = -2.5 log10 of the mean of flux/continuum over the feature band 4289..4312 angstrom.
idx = 0.17 mag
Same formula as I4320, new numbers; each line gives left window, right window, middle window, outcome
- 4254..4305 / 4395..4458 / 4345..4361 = 0.2 angstrom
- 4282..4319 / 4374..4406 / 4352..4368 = -0.8 angstrom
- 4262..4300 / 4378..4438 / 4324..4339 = 0.5 angstrom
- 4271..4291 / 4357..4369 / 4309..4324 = 0.6 angstrom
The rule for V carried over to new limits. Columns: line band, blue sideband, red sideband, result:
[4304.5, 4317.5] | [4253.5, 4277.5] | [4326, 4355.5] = 0.08 mag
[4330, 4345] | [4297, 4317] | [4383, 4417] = 0.05 mag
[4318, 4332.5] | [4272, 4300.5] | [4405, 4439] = -0.02 mag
